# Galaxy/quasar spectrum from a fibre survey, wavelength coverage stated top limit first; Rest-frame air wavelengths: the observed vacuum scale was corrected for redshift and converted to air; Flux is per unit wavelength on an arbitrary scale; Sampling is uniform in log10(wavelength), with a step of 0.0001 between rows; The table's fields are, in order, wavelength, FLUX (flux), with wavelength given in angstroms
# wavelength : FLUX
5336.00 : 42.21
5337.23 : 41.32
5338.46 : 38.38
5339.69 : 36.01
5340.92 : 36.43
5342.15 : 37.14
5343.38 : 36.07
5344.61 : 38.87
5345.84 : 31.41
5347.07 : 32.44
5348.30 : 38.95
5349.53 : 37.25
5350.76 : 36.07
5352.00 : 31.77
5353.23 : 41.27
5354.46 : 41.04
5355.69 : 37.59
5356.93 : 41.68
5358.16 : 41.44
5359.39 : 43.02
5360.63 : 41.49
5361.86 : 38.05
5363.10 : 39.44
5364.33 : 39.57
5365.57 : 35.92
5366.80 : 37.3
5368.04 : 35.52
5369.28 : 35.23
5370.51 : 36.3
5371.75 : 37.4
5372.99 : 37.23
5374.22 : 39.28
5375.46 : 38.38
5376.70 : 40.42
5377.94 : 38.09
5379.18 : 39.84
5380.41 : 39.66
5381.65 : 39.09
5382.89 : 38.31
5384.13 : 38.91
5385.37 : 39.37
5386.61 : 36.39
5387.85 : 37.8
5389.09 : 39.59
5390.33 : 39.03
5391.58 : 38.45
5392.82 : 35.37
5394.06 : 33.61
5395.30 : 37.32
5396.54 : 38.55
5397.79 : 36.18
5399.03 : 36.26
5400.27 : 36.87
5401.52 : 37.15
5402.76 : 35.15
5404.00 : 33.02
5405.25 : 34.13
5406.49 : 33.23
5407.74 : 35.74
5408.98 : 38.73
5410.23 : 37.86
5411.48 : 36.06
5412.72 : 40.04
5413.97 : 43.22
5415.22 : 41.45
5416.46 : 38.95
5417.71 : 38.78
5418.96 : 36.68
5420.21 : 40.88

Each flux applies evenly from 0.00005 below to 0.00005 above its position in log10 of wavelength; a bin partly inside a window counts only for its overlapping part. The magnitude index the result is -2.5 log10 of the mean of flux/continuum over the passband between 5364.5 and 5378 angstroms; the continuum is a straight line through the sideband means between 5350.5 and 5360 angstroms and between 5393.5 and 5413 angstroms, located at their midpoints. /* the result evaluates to 0.03 mag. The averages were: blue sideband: 39.4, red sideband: 36.2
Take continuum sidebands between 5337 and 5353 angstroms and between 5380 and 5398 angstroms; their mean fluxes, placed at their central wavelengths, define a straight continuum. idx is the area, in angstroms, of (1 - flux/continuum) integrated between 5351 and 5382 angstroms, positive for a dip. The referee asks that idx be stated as -1.30 angstroms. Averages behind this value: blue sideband 36.3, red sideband 37.8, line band 38.6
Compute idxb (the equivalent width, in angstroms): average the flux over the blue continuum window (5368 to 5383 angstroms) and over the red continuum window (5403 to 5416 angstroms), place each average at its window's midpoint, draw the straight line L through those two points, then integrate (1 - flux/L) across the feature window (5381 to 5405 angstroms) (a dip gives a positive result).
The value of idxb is 0.4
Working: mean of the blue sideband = 38.2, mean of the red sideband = 37.3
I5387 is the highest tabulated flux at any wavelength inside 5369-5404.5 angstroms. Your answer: 40.42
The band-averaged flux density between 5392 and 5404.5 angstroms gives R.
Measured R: 36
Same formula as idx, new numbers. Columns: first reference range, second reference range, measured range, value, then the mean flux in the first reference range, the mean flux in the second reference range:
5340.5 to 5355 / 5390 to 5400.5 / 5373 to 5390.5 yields -1.0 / 36.6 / 36.8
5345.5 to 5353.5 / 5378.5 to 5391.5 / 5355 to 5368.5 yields -1.0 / 35.5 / 38.8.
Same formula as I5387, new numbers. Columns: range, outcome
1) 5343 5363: 43.02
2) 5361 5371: 39.57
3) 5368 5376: 39.28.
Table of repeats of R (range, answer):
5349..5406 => 37.8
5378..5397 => 38.1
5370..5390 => 38.5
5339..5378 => 37.8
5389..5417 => 37.2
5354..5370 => 39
